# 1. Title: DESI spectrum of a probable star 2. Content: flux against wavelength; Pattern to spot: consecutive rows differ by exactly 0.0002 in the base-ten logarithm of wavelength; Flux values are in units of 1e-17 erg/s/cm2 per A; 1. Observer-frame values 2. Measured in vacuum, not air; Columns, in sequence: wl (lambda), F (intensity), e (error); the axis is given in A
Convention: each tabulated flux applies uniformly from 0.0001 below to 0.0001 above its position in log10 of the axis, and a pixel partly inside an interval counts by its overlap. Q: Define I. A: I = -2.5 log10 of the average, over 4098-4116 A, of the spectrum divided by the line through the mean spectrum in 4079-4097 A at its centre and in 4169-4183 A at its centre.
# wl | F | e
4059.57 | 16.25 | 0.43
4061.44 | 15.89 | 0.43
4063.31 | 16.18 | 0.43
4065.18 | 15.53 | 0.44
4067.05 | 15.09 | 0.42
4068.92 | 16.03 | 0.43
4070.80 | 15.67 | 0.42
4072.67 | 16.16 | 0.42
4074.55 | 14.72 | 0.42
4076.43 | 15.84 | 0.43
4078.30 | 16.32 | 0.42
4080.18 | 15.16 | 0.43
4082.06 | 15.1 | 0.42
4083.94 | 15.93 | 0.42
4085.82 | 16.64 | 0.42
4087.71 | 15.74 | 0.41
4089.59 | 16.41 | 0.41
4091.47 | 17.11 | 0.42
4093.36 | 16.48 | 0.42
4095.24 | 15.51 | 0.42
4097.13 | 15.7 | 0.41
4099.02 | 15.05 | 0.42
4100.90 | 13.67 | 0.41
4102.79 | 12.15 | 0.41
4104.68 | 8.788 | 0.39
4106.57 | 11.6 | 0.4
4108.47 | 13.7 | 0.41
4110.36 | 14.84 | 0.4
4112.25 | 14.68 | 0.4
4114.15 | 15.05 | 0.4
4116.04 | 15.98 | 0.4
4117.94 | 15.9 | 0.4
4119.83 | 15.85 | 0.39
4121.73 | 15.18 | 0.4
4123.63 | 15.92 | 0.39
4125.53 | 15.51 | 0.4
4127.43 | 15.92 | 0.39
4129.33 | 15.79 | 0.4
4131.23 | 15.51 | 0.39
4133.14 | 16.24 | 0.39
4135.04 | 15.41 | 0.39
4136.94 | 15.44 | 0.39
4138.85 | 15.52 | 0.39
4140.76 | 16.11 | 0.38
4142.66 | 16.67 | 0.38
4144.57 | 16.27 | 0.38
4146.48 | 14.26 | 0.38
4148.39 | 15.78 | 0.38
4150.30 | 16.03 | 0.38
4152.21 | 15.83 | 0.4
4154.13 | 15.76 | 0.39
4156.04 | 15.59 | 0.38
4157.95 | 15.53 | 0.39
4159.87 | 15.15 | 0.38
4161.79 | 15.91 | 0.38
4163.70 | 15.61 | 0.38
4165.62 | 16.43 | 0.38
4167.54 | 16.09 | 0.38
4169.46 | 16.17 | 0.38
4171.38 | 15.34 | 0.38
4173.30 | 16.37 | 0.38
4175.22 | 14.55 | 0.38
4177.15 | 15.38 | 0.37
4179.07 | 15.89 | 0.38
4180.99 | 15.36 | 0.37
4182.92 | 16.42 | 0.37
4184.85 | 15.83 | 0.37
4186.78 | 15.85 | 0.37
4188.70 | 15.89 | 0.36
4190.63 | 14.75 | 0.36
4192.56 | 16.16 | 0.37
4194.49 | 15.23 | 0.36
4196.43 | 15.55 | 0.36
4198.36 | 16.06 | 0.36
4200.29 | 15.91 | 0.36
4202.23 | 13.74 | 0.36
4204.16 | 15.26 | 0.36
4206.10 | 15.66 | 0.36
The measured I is 0.18 mag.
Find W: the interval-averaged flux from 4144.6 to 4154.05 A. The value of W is 15.6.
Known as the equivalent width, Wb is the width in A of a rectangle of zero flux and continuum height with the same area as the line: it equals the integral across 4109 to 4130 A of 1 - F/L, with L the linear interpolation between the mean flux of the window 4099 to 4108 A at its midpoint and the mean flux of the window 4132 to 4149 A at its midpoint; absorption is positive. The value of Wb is -2.8 A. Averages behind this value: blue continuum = 12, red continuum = 15.7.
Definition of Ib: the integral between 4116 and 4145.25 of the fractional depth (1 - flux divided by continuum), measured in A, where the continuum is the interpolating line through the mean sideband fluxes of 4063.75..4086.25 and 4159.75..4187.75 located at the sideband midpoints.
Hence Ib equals -0.2 A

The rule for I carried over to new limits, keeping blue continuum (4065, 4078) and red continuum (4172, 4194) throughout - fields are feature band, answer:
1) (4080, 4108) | 0.067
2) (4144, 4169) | -0.004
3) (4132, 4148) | -0.006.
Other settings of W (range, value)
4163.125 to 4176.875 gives 15.8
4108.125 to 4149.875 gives 15.6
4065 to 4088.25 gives 15.7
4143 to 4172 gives 15.7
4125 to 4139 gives 15.7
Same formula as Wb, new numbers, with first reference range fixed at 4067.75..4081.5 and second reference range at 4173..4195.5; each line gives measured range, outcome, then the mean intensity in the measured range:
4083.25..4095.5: -0.5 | 16.3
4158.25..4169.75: -0.2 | 15.8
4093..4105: 1.2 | 14.1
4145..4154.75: 0.0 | 15.6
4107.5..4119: 0.5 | 15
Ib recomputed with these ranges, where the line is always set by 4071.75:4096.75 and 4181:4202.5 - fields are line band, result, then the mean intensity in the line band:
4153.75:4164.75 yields 0.1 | 15.6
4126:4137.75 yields 0.1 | 15.7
